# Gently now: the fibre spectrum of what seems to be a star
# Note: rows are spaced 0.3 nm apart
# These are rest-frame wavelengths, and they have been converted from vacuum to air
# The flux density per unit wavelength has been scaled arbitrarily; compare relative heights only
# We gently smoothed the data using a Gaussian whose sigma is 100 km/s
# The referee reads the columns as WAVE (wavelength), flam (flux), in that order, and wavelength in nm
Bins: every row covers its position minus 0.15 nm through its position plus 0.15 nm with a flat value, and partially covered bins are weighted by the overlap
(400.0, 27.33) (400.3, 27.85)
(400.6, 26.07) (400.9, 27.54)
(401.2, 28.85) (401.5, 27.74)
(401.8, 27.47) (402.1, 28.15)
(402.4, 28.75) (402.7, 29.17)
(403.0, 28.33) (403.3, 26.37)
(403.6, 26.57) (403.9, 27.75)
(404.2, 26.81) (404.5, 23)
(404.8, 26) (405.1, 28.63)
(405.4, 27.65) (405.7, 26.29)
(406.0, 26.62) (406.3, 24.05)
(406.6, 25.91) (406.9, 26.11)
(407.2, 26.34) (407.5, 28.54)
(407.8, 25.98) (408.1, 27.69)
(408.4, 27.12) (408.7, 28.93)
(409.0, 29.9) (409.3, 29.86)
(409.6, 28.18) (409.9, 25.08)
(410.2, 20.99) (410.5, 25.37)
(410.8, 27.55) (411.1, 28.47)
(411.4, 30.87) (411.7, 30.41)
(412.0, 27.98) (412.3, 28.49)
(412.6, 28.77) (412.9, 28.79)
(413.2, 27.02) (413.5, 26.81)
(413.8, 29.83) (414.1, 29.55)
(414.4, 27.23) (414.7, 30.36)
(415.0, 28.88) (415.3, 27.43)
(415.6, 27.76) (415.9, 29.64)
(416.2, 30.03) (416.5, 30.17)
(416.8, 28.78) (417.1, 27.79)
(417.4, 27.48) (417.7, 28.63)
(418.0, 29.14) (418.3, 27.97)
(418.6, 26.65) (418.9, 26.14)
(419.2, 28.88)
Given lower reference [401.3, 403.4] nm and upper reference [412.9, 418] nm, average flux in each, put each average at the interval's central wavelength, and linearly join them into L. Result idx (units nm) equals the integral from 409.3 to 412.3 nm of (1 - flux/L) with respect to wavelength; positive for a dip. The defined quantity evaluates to 0.11 nm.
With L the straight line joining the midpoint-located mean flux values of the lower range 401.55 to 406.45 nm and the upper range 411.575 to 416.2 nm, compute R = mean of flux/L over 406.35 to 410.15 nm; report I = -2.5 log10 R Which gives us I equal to 0.02 mag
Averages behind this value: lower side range 27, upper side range 28.6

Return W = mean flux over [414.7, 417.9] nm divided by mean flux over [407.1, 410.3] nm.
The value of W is 1.1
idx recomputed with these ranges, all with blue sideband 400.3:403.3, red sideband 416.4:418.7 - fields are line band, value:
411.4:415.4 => -0.07 nm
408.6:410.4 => 0.07 nm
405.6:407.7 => 0.13 nm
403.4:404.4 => 0.04 nm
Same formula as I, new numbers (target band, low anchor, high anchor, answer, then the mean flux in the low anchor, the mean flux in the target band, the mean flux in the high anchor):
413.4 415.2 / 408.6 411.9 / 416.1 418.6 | -0.02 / 27.8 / 28.8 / 28.6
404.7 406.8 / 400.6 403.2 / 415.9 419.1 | 0.07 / 28.1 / 26.5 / 28.4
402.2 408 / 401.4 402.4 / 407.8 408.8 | 0.04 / 27.9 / 26.8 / 27.6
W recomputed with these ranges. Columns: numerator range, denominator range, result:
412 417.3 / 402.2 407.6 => 1.07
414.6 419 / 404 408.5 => 1.08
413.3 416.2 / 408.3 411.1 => 1.06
